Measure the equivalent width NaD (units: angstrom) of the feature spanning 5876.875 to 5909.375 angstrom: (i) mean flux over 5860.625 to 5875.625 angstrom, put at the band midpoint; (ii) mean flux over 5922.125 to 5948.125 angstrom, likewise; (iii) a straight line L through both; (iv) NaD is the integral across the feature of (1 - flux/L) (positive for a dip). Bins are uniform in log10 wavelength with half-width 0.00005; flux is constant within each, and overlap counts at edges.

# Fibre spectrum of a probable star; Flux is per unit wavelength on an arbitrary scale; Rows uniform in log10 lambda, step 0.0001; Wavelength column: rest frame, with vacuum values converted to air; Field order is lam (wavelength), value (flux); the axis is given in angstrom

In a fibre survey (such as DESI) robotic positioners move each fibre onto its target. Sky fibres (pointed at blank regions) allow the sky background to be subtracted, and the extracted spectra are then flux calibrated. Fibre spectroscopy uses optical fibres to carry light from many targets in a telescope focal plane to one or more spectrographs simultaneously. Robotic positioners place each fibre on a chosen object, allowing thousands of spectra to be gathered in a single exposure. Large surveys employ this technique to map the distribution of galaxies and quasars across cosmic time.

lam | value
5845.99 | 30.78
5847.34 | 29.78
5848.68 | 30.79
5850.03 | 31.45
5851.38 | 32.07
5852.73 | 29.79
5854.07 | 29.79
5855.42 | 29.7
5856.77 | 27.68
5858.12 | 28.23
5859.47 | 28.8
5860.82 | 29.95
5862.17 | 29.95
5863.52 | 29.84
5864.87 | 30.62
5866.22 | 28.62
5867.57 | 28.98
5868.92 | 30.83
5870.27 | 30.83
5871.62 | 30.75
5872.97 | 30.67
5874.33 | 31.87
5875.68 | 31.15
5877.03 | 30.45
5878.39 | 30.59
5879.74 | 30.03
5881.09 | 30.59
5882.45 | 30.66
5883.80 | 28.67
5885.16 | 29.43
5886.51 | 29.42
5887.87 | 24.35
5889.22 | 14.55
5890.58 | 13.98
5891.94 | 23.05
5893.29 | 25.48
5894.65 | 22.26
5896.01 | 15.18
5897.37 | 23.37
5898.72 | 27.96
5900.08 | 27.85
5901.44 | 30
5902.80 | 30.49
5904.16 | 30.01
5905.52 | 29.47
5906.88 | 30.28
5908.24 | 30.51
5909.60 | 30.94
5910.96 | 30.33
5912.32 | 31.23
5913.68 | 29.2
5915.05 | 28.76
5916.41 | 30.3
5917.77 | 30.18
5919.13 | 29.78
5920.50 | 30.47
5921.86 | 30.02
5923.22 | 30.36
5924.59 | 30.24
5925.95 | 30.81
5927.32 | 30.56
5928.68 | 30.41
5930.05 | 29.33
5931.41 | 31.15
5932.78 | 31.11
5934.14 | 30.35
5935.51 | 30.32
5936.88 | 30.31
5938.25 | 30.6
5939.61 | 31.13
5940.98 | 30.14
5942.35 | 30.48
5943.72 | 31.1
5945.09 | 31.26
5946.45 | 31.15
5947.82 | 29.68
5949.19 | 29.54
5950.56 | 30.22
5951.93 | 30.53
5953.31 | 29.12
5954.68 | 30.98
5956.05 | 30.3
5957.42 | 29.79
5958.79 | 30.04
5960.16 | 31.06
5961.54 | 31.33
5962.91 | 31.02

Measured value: 4.1 angstrom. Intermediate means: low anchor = 30.3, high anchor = 30.6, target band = 26.6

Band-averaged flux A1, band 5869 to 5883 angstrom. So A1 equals 30.8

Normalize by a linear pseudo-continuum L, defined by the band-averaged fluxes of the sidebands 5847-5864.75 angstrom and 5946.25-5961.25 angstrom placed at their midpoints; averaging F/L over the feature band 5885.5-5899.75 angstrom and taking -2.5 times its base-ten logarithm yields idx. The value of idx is 0.32 mag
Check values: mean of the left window 29.9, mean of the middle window 22.3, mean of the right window 30.2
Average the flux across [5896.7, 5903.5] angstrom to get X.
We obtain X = 28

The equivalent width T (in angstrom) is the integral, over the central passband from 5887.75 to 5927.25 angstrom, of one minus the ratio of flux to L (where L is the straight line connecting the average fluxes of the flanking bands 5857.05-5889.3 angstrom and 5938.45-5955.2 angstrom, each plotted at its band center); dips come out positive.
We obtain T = 3.3 angstrom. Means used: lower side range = 29.4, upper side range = 30.4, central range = 27.4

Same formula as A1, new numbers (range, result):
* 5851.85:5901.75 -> 27.7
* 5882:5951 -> 28.6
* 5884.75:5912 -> 26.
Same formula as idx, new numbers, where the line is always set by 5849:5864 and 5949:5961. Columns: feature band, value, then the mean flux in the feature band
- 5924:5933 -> -0.01 mag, 30.5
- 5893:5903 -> 0.19 mag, 25.1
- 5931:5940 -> -0.02 mag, 30.7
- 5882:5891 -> 0.21 mag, 24.6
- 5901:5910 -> -0.01 mag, 30.2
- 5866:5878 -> -0.03 mag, 30.5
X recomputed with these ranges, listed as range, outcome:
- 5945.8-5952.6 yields 30.2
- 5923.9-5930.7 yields 30.2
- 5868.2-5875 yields 31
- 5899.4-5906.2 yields 29.5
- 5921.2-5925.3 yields 30.2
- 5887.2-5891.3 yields 17.7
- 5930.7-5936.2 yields 30.7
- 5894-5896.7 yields 18.7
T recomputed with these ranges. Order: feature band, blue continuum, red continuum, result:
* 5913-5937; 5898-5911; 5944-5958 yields -0.17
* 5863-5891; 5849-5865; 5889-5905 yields -1.64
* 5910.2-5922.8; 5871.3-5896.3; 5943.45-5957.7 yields -0.72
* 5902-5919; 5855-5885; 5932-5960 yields 0.05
